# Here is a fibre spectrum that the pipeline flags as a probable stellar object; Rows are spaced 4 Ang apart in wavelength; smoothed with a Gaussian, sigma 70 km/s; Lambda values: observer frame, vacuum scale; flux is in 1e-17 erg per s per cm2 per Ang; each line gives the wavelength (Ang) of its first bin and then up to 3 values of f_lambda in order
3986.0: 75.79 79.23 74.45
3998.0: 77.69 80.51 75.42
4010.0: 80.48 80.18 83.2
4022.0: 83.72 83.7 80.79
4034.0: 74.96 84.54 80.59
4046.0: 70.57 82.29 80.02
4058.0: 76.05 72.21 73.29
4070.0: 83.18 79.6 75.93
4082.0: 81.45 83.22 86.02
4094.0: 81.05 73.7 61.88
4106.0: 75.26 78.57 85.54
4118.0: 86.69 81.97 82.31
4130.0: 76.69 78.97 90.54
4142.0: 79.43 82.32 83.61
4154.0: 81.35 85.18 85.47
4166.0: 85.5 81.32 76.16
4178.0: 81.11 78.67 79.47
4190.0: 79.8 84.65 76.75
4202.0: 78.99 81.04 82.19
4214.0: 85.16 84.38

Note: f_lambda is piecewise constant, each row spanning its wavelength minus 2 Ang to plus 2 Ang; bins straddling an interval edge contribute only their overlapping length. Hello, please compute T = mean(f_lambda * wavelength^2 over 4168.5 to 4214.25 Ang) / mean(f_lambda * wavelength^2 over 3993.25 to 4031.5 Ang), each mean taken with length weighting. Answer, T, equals 1.09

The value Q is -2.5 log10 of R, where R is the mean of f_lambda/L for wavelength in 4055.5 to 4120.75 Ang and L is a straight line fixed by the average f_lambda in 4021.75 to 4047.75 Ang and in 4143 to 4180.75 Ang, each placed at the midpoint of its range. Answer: 0.03 mag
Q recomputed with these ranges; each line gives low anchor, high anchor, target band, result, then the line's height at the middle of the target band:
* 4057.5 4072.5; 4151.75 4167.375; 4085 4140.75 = 0.00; 80.4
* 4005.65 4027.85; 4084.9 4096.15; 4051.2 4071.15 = 0.08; 82.6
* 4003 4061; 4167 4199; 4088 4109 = 0.06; 79.8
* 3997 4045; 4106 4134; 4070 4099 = 0.00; 80.9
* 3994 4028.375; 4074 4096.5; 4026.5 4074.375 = 0.03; 80.7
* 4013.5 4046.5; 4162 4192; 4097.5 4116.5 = 0.07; 80.7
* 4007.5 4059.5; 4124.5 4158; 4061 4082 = 0.05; 80.8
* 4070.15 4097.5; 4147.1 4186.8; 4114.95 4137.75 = -0.01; 81.4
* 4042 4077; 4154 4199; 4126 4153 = -0.02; 80.1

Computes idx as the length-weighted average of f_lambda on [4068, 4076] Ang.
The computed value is 81.4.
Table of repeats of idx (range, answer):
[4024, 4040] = 81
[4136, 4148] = 84.1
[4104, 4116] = 79.8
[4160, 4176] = 82.1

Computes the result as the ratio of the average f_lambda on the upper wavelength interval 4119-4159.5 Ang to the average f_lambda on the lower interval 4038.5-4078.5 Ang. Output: 1.06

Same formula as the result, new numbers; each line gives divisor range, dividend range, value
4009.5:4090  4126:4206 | 1.02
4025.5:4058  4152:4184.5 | 1.03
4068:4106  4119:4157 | 1.05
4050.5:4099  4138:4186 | 1.04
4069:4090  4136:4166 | 1.04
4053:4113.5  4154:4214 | 1.05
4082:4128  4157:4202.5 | 1.02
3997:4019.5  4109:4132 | 1.03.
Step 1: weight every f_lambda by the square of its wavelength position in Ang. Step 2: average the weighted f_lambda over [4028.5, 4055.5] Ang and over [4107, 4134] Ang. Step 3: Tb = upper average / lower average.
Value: 1.07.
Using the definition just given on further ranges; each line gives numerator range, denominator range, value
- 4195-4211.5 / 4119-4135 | 1.03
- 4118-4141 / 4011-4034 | 1.06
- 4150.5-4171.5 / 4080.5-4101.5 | 1.09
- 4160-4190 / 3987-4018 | 1.12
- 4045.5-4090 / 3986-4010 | 1.05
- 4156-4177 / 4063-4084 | 1.10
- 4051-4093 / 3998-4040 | 1.01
